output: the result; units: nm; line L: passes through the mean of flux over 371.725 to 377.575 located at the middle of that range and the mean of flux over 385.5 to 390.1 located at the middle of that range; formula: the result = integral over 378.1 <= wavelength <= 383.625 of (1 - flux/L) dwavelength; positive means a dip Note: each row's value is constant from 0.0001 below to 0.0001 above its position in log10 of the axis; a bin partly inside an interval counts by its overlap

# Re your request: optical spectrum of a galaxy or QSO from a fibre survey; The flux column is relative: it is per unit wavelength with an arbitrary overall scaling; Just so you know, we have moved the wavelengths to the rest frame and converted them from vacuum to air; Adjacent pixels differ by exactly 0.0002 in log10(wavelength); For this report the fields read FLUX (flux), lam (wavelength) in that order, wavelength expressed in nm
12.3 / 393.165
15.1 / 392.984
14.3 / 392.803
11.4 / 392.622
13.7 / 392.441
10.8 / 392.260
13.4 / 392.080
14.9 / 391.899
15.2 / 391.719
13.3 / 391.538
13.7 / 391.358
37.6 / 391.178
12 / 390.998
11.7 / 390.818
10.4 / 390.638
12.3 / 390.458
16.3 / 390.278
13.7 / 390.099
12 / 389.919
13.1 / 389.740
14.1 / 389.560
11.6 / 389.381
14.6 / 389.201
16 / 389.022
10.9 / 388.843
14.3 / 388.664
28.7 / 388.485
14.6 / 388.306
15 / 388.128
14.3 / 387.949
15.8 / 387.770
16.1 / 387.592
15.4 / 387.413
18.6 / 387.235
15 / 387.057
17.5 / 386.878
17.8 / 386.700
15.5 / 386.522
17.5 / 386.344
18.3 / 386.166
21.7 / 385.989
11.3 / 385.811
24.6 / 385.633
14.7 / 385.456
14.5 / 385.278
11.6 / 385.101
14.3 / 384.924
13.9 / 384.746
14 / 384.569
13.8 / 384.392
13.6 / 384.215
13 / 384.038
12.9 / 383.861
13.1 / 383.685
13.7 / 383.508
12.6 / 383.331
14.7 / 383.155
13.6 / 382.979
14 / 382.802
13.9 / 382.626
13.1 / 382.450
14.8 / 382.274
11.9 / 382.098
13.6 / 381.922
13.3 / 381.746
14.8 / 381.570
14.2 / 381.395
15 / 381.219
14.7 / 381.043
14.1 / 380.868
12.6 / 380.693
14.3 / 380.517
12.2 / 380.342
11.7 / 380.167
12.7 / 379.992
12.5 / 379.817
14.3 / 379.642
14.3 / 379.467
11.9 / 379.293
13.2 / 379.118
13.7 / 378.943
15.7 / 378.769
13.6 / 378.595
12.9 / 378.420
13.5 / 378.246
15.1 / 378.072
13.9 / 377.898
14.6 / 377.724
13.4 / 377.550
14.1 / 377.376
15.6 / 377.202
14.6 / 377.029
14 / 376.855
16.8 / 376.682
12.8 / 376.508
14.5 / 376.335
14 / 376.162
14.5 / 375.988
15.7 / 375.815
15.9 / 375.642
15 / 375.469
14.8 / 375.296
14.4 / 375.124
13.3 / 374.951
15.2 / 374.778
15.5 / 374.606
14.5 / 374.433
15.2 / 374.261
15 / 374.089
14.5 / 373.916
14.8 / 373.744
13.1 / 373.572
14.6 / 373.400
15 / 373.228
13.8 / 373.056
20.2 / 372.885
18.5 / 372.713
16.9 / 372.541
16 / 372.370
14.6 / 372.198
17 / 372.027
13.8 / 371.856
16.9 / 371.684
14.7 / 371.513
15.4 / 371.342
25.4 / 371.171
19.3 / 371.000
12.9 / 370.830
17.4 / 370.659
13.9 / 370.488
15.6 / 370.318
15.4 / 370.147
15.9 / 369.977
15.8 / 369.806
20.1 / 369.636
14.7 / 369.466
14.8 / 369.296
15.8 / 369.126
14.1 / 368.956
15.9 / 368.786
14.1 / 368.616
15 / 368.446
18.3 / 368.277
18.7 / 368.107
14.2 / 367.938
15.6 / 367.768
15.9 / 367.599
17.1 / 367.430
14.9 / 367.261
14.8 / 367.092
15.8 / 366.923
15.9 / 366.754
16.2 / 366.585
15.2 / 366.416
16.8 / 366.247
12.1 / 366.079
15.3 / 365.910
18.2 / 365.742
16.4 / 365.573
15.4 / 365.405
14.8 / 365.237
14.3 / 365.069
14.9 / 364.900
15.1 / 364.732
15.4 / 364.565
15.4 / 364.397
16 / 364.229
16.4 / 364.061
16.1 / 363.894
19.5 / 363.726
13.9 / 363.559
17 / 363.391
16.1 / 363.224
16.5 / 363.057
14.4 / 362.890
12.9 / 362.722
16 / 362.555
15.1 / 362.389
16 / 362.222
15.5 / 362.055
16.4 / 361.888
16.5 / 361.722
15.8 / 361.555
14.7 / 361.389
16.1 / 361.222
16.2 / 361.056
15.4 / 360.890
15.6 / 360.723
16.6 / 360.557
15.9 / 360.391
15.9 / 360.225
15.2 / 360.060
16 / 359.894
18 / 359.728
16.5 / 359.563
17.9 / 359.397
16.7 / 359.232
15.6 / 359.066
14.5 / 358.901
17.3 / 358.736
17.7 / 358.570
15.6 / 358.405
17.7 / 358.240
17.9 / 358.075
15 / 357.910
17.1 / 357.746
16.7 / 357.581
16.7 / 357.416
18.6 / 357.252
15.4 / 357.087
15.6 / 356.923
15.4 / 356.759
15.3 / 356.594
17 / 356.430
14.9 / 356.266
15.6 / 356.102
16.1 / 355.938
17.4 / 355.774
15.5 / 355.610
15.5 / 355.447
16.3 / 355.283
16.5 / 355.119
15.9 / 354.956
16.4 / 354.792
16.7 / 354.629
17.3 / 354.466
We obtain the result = 0.70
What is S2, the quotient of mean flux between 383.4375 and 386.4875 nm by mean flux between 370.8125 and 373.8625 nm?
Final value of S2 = 0.93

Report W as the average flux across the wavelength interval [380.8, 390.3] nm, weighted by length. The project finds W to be 14.9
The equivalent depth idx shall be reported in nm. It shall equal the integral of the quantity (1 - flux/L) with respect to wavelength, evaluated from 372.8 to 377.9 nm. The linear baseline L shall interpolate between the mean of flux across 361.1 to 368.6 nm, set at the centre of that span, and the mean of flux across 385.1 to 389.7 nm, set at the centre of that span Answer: 0.371 nm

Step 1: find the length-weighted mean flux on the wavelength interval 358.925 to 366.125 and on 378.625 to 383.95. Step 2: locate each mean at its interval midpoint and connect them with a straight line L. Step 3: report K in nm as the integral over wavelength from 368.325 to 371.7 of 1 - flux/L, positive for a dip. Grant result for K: -0.28 nm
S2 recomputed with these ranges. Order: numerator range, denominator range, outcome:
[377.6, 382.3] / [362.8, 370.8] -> 0.87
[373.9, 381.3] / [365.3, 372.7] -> 0.88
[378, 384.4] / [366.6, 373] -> 0.84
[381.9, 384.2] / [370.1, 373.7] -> 0.83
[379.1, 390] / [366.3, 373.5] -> 0.91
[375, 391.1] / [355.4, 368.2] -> 0.91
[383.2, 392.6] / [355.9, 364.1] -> 0.94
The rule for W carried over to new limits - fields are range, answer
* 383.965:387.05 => 15.7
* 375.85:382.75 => 13.9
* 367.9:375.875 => 15.8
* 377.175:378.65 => 14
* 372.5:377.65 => 15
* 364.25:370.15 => 15.7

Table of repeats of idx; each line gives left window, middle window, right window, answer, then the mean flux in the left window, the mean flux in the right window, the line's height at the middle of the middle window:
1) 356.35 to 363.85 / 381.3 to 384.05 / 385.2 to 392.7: 0.369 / 16.2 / 15.6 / 15.7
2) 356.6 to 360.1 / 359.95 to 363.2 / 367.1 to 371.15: 0.147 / 16.5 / 16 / 16.4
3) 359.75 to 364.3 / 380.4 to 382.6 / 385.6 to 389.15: 0.363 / 15.9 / 16.8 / 16.6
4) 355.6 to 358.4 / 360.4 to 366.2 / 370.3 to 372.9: 0.299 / 16.3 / 16.7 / 16.5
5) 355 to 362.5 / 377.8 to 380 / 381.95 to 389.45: 0.249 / 16.2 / 15.2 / 15.4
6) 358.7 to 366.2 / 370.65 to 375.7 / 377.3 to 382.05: -0.441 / 15.8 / 13.7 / 14.5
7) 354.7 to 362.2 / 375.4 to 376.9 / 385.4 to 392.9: 0.097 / 16.2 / 15.6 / 15.8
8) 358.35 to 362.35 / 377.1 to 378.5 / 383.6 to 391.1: 0.116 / 16.1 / 15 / 15.4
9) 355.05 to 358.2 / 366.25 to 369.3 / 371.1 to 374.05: 0.080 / 16.3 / 16.1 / 16.2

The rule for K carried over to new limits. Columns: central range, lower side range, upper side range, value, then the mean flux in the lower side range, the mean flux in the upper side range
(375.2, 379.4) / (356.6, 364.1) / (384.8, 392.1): 0.41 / 16.2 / 15.7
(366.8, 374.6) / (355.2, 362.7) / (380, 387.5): -0.23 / 16.2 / 14.6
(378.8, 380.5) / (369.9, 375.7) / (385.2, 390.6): 0.29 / 15.7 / 15.8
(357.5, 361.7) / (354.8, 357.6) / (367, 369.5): -0.08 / 16.1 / 15.6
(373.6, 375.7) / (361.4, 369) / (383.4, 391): 0.08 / 15.7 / 15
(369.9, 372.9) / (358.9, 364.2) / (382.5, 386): -0.26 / 16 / 14.3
